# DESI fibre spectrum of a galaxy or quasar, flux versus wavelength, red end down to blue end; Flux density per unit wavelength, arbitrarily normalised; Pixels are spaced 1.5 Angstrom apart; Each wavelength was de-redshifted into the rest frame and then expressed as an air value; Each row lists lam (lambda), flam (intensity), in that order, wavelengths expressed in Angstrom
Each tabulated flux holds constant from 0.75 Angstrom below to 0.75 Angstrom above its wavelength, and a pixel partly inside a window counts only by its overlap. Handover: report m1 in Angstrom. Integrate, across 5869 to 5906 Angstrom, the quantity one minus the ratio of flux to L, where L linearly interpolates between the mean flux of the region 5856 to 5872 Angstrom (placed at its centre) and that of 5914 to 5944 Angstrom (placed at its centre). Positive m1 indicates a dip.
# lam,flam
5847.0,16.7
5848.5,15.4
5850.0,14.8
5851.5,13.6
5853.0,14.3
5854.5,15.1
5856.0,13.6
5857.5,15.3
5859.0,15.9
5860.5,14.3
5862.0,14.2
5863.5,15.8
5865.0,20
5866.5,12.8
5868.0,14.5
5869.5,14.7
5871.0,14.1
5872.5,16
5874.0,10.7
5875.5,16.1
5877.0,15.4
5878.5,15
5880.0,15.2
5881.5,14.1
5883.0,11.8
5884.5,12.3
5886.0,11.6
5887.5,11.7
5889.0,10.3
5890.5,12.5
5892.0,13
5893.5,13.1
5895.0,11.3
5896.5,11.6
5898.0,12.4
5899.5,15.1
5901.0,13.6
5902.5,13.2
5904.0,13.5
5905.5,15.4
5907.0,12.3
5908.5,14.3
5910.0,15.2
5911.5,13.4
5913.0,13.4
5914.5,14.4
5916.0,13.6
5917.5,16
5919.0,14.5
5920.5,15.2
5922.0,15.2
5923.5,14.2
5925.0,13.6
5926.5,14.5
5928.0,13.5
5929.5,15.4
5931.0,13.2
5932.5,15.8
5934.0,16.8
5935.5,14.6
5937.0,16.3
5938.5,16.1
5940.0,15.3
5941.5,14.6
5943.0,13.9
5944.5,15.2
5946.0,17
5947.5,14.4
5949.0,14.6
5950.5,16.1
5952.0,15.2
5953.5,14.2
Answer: 4.1 Angstrom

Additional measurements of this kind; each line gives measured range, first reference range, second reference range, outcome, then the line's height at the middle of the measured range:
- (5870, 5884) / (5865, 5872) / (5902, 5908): 0.24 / 14.5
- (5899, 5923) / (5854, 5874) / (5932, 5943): 1.65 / 15.3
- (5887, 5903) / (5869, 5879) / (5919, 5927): 2.22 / 14.5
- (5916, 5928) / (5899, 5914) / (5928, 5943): 0.00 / 14.6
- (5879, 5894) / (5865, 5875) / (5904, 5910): 1.72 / 14.2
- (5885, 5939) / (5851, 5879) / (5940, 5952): 4.10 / 15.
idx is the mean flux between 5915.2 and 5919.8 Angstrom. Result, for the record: 14.7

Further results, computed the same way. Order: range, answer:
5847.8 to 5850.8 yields 15.1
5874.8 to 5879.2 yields 15.5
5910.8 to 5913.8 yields 13.4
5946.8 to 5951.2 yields 15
